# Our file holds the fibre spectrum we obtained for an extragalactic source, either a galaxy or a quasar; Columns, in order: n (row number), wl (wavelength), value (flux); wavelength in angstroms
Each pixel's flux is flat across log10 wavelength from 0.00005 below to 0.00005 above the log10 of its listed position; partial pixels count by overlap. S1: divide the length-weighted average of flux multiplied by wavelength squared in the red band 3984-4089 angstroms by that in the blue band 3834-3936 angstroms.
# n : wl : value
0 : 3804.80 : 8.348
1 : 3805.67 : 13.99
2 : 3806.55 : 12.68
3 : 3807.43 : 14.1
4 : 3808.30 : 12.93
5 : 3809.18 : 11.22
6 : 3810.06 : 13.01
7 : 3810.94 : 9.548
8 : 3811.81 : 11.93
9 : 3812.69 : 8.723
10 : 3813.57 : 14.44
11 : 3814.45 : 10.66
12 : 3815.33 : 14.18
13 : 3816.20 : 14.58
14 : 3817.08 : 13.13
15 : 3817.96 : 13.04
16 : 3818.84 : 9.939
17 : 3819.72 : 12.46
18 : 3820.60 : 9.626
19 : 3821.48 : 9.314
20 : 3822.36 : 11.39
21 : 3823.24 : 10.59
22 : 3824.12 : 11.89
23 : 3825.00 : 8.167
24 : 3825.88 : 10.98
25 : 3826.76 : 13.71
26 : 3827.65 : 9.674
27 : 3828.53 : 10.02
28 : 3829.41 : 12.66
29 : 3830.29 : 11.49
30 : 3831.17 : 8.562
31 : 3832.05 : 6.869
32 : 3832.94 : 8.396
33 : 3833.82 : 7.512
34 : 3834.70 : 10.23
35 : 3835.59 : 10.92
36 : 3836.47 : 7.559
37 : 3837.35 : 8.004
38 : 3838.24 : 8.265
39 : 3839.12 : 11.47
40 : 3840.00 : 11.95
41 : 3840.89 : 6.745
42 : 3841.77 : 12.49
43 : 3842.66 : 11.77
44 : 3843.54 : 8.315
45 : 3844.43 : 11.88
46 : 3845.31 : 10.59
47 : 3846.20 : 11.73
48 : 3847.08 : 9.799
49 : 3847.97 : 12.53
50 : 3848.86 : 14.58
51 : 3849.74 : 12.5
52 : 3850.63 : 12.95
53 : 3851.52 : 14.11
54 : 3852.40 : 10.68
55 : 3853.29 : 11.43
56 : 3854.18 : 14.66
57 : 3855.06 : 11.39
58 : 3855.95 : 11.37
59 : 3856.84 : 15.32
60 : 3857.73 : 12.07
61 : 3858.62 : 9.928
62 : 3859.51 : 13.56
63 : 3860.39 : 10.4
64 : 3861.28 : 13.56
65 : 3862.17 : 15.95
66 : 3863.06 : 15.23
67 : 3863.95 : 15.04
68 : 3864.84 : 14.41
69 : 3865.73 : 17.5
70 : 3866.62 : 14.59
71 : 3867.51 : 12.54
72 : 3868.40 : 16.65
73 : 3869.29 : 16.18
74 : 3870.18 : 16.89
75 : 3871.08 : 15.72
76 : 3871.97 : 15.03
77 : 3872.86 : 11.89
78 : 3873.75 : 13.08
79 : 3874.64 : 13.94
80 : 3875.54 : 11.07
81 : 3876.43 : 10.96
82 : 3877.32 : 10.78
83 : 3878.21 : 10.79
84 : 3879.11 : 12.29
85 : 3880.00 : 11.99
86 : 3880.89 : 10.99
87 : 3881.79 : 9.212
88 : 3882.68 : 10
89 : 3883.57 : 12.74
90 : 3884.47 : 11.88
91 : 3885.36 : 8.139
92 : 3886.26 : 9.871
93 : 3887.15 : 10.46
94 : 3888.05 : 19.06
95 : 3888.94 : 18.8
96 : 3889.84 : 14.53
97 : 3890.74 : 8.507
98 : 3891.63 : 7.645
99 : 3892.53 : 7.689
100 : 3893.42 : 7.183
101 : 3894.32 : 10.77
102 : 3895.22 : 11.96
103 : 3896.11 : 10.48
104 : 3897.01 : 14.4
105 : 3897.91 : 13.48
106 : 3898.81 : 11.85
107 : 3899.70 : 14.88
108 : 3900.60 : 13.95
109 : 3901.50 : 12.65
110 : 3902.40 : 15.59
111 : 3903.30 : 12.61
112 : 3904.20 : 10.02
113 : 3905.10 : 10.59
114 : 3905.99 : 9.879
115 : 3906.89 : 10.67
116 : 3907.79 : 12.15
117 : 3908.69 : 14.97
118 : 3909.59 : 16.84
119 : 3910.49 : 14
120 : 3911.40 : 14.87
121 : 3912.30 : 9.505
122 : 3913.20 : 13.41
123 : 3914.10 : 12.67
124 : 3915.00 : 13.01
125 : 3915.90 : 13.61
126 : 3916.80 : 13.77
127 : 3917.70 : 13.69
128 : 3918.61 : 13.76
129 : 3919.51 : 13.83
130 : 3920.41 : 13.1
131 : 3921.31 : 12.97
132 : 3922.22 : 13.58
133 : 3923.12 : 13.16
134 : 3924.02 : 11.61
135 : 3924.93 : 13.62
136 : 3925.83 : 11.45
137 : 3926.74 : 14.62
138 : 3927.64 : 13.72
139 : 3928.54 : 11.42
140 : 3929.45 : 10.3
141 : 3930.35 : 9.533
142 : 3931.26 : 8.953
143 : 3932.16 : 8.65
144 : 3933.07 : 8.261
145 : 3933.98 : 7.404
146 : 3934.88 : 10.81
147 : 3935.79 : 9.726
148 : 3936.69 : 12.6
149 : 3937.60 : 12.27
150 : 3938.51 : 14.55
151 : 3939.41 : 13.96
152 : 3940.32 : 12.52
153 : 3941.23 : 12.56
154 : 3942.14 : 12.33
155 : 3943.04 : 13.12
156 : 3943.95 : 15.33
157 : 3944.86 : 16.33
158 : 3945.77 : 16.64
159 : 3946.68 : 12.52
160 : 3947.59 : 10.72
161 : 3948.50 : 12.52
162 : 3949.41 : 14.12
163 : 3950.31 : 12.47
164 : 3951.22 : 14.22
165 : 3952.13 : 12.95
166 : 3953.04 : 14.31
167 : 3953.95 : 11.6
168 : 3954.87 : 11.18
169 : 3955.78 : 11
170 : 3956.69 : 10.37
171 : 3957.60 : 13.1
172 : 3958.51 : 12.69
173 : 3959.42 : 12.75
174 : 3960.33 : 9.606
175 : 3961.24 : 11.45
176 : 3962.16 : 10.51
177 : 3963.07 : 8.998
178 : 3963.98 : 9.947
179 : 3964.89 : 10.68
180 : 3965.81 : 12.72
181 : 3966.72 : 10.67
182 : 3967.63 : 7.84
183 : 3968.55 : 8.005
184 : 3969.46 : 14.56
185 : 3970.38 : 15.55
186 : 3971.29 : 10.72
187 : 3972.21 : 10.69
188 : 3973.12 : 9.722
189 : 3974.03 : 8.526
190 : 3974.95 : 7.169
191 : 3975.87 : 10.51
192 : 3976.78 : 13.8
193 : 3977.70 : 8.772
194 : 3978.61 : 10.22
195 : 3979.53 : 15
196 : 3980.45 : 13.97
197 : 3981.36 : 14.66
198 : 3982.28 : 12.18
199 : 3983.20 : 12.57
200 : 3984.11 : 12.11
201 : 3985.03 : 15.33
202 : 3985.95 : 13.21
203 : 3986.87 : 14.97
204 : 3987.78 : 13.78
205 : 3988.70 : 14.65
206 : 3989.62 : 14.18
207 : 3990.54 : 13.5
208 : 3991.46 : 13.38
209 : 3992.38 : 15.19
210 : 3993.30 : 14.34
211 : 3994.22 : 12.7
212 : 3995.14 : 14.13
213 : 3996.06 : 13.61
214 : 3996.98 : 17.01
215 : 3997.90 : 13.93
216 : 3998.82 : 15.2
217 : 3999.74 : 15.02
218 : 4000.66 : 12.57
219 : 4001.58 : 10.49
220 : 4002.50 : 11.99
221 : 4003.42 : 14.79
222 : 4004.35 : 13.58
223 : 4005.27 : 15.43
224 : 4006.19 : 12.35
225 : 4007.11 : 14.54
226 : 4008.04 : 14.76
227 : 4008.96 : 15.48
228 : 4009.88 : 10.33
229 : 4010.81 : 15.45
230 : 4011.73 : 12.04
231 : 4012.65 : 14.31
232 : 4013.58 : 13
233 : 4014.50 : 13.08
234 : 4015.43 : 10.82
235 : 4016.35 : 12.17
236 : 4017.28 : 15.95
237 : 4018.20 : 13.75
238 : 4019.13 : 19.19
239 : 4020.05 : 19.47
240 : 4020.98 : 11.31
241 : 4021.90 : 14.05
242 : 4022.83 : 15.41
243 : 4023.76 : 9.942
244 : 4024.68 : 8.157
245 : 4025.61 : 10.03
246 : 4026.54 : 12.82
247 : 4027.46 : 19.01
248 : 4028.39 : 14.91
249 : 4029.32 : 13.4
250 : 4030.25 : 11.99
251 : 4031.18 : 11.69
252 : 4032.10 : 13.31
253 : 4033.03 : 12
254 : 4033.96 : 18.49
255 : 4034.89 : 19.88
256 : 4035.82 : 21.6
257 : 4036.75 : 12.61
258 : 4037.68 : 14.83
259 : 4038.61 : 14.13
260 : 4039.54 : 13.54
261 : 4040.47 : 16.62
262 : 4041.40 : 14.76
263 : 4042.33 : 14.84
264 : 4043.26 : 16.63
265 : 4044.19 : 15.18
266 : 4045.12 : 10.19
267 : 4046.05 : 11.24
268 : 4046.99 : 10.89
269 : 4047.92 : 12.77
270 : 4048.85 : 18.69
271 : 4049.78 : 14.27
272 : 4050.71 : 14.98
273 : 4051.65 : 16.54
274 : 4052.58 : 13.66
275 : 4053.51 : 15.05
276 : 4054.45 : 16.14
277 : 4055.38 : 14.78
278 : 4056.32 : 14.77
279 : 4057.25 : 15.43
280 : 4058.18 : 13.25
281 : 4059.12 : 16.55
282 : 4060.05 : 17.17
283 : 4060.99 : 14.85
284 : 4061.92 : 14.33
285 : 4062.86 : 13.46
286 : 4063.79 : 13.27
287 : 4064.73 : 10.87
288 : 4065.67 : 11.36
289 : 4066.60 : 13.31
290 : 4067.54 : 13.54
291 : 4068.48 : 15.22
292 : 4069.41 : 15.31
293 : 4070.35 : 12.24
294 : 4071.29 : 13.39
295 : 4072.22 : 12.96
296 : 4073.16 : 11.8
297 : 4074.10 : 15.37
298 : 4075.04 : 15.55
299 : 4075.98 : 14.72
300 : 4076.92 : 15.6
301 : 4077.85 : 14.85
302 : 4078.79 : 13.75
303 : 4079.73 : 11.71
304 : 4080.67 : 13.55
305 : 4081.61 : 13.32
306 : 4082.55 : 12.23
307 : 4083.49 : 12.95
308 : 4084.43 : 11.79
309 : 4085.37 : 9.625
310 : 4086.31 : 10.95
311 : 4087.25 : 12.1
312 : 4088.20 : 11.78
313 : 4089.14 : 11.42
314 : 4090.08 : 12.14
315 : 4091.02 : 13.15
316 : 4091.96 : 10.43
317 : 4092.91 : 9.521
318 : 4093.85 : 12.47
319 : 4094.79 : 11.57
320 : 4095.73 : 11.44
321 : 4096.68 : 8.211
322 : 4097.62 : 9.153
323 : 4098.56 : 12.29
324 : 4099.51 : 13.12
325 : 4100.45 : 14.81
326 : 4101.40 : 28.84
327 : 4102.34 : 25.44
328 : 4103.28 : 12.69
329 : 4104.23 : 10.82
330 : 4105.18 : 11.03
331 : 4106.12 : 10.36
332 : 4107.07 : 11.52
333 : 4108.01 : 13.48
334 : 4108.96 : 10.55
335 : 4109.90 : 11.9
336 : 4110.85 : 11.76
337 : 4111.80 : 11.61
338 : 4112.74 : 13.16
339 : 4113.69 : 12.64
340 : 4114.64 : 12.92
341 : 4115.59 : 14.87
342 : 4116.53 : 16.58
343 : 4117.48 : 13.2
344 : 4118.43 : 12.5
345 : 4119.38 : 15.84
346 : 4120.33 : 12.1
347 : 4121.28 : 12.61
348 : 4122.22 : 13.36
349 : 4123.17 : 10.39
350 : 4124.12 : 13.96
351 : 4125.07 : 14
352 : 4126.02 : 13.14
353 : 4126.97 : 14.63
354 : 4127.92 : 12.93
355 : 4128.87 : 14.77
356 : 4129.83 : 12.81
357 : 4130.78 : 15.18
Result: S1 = 1.2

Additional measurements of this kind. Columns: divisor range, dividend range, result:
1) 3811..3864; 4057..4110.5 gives 1.32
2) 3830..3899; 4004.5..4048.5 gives 1.28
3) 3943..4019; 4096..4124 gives 1.11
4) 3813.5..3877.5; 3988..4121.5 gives 1.27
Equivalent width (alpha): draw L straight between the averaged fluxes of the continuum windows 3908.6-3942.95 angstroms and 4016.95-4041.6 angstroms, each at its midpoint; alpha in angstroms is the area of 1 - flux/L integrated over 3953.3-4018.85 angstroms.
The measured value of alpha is 5.0 angstroms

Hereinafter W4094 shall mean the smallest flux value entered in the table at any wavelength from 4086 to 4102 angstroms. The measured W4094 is 8.211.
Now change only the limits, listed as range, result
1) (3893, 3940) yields 7.183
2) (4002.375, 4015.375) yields 10.33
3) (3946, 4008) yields 7.169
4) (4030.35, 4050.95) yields 10.19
